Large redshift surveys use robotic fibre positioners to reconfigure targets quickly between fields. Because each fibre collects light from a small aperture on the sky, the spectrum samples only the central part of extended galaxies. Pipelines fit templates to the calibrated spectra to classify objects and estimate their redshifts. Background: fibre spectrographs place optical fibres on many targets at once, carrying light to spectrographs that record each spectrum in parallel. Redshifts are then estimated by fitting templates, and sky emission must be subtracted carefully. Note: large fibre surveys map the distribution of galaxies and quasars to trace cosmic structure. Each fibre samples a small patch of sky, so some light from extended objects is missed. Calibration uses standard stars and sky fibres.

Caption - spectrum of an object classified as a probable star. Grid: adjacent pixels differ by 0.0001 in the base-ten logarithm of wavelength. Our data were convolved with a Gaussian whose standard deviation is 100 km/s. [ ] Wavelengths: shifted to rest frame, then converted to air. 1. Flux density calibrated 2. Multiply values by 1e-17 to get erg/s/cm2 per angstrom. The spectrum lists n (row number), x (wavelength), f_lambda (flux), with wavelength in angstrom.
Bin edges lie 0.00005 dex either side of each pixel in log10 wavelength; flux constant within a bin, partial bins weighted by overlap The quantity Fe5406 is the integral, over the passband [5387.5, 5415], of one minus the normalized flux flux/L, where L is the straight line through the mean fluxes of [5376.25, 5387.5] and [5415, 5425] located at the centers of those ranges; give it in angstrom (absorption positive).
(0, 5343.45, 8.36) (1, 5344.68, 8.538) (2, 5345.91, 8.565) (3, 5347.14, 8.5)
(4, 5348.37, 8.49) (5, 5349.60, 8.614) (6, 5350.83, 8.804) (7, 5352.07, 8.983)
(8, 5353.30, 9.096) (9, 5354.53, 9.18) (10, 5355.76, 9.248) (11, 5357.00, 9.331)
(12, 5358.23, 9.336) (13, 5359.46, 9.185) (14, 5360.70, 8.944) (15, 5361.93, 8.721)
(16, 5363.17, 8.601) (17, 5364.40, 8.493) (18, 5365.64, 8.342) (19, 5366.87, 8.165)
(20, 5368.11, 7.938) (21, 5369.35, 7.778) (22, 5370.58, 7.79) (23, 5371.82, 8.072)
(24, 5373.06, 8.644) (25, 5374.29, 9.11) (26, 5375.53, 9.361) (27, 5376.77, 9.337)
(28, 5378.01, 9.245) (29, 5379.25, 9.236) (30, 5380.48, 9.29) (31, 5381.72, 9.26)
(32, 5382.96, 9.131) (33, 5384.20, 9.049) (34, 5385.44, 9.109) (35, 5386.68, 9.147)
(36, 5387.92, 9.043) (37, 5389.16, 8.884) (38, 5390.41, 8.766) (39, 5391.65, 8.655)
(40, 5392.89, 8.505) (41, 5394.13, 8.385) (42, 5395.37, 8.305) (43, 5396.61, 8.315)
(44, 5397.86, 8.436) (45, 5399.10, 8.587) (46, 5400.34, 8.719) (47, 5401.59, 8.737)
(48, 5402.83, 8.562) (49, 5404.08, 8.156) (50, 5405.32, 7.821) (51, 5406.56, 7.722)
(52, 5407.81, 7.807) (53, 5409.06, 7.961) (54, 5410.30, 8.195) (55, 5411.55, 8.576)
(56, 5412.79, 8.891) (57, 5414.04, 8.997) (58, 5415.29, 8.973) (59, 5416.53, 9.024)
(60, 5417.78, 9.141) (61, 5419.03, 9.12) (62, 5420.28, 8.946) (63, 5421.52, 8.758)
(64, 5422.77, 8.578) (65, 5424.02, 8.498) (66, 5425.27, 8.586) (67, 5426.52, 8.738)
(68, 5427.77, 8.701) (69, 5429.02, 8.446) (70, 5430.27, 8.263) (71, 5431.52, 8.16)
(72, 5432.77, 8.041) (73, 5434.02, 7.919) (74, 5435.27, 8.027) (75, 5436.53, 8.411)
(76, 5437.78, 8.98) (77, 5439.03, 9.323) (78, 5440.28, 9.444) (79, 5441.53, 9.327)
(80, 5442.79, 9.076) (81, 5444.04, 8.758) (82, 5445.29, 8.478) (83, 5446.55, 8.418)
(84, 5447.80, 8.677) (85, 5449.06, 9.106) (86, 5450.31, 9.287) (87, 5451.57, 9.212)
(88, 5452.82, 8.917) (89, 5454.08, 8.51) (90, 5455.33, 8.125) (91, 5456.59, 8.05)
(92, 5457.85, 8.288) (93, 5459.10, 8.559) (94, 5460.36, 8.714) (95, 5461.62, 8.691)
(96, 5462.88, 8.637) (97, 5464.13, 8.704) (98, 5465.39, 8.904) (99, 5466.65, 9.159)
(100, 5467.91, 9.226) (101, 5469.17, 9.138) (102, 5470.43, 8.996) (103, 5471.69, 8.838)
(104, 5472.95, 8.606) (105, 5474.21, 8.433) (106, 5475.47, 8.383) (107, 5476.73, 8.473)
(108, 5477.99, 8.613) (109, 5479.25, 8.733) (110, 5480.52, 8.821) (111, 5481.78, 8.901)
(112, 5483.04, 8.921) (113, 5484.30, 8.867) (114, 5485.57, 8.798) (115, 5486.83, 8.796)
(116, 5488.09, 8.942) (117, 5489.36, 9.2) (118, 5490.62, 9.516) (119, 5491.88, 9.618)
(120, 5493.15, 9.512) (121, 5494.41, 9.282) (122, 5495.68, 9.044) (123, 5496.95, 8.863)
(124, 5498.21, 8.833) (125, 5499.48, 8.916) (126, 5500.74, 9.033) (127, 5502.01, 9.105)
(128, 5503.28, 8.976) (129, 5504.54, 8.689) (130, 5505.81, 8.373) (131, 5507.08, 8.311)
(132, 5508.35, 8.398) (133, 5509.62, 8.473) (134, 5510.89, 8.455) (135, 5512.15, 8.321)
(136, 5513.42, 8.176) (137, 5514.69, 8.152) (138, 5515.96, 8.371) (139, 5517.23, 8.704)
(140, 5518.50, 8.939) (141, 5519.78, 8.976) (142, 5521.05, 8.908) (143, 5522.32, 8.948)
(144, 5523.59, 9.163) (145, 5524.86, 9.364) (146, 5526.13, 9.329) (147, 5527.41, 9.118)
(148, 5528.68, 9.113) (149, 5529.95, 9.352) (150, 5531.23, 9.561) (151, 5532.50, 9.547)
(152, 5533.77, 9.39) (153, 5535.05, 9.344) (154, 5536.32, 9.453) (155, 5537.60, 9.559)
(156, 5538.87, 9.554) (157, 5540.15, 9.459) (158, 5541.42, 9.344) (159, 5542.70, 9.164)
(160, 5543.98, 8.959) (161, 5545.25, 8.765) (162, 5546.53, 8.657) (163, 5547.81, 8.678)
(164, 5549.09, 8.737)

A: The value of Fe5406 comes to 1.8 angstrom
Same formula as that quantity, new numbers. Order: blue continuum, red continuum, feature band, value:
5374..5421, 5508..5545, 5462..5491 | 0.2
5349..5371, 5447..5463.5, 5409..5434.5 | 0.2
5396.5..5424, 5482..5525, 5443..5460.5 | 0.0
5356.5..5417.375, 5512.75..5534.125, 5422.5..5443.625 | 0.4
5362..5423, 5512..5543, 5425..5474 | 0.8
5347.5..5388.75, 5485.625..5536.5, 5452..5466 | 0.6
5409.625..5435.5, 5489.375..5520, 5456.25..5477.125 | 0.0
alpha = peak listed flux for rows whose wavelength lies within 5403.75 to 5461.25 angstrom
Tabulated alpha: 9.444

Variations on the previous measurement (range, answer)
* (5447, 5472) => 9.287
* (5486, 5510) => 9.618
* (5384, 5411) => 9.147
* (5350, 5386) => 9.361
